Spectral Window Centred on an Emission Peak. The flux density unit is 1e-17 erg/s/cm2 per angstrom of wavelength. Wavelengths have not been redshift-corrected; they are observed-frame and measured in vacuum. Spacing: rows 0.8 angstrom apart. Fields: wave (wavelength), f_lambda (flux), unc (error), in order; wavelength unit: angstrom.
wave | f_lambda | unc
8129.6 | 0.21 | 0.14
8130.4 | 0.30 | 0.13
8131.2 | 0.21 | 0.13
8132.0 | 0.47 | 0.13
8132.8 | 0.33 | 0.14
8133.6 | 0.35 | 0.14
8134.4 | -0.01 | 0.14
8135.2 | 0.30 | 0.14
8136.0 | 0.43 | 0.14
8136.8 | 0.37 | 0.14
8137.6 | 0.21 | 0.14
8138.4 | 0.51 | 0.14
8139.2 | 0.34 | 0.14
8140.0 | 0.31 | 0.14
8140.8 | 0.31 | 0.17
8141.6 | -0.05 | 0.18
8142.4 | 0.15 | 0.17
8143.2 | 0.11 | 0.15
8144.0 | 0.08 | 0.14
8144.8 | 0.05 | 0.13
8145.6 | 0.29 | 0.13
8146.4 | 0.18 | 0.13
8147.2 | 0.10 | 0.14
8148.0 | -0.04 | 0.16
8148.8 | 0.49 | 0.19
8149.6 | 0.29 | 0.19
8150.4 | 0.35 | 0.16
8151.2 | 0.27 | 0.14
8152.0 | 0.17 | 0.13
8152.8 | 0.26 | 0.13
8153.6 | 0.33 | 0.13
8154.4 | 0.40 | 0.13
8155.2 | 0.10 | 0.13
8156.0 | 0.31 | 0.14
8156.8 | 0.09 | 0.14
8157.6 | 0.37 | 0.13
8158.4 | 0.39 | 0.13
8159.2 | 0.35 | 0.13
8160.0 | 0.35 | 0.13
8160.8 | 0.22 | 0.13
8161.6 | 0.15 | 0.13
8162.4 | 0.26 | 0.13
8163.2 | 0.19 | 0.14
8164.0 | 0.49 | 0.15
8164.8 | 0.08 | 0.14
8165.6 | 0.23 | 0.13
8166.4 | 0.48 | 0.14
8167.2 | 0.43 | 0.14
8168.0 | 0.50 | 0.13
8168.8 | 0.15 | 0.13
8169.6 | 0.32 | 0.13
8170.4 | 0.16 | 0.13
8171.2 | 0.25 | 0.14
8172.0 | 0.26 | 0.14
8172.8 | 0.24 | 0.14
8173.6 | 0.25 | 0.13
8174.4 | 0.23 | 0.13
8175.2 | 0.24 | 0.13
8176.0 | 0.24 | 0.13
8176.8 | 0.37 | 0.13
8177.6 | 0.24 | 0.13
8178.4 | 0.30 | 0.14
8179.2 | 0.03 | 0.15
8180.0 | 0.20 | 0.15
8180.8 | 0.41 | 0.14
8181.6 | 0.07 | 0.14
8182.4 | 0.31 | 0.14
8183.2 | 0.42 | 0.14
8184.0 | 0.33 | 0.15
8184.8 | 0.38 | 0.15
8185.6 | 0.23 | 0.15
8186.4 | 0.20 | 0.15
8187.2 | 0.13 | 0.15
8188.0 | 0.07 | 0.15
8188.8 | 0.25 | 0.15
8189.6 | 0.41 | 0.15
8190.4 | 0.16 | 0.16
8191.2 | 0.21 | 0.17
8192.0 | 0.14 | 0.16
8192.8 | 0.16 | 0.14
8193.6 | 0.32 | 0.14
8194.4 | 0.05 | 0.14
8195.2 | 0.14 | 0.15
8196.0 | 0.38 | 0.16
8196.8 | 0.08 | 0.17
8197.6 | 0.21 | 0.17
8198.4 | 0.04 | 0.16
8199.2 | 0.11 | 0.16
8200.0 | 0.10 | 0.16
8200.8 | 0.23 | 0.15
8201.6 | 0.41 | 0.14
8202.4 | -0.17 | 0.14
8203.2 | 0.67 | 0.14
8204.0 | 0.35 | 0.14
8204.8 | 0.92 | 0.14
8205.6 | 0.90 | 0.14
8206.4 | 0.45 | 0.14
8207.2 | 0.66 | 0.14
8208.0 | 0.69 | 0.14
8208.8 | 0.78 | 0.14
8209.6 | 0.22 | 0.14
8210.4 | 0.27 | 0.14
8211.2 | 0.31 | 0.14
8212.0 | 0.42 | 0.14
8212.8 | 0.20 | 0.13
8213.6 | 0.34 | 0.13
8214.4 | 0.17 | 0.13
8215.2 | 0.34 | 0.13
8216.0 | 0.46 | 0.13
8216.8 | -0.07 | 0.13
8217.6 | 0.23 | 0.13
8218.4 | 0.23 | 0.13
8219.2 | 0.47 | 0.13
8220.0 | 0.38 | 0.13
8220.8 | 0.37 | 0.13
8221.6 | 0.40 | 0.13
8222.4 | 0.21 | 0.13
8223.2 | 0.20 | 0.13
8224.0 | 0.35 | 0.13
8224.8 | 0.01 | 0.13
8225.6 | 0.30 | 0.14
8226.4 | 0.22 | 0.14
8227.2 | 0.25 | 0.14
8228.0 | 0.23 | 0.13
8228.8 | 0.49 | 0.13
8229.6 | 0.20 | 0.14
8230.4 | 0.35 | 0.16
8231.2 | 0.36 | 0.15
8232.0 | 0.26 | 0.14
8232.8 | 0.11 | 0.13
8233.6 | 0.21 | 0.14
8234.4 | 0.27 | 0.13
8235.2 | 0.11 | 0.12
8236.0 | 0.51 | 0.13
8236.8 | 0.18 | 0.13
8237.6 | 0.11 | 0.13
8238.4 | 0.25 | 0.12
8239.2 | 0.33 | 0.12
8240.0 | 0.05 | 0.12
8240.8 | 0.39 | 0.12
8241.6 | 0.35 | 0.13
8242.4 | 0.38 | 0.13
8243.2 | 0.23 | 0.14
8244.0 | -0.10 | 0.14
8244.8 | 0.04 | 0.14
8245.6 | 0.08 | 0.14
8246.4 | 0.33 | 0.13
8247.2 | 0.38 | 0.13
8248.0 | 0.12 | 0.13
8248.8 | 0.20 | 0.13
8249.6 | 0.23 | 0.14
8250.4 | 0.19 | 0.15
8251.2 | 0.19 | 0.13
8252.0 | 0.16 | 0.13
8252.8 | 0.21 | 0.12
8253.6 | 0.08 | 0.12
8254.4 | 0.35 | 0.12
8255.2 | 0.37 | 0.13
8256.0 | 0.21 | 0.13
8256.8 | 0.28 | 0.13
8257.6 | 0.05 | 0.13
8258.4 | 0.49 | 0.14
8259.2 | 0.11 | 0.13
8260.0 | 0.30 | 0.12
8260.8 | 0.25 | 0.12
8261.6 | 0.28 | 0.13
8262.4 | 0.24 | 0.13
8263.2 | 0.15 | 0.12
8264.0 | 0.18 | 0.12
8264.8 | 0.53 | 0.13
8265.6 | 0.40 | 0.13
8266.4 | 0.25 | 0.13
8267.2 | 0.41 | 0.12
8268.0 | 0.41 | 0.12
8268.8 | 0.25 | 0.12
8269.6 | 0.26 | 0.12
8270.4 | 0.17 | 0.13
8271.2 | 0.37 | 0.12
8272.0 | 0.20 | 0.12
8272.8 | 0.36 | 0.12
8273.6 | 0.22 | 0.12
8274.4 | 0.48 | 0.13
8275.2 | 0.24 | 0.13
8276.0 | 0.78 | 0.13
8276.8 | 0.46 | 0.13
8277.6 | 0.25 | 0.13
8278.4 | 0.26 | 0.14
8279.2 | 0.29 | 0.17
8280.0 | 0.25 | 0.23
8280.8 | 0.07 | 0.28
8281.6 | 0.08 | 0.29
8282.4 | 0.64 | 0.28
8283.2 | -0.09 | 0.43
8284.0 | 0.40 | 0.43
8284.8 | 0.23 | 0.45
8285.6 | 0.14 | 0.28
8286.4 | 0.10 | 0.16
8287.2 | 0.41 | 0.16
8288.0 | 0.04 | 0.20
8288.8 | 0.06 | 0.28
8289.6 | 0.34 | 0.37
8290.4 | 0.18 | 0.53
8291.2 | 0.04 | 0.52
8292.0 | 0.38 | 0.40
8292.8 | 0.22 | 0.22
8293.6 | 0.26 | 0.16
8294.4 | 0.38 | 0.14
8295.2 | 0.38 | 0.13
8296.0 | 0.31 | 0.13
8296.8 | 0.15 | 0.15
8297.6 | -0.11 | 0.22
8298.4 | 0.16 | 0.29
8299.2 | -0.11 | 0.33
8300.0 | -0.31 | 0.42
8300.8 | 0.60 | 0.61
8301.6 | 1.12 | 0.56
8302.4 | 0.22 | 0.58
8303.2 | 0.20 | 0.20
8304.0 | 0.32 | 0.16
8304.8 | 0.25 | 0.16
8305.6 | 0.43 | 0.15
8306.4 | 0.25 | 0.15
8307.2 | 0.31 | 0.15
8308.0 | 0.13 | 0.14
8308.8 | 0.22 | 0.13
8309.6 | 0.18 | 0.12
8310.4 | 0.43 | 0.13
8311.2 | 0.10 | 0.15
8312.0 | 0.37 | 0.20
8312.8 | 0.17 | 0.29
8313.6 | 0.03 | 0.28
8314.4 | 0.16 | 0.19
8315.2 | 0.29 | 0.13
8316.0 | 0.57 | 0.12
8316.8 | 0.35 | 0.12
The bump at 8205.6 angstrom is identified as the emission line H-gamma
